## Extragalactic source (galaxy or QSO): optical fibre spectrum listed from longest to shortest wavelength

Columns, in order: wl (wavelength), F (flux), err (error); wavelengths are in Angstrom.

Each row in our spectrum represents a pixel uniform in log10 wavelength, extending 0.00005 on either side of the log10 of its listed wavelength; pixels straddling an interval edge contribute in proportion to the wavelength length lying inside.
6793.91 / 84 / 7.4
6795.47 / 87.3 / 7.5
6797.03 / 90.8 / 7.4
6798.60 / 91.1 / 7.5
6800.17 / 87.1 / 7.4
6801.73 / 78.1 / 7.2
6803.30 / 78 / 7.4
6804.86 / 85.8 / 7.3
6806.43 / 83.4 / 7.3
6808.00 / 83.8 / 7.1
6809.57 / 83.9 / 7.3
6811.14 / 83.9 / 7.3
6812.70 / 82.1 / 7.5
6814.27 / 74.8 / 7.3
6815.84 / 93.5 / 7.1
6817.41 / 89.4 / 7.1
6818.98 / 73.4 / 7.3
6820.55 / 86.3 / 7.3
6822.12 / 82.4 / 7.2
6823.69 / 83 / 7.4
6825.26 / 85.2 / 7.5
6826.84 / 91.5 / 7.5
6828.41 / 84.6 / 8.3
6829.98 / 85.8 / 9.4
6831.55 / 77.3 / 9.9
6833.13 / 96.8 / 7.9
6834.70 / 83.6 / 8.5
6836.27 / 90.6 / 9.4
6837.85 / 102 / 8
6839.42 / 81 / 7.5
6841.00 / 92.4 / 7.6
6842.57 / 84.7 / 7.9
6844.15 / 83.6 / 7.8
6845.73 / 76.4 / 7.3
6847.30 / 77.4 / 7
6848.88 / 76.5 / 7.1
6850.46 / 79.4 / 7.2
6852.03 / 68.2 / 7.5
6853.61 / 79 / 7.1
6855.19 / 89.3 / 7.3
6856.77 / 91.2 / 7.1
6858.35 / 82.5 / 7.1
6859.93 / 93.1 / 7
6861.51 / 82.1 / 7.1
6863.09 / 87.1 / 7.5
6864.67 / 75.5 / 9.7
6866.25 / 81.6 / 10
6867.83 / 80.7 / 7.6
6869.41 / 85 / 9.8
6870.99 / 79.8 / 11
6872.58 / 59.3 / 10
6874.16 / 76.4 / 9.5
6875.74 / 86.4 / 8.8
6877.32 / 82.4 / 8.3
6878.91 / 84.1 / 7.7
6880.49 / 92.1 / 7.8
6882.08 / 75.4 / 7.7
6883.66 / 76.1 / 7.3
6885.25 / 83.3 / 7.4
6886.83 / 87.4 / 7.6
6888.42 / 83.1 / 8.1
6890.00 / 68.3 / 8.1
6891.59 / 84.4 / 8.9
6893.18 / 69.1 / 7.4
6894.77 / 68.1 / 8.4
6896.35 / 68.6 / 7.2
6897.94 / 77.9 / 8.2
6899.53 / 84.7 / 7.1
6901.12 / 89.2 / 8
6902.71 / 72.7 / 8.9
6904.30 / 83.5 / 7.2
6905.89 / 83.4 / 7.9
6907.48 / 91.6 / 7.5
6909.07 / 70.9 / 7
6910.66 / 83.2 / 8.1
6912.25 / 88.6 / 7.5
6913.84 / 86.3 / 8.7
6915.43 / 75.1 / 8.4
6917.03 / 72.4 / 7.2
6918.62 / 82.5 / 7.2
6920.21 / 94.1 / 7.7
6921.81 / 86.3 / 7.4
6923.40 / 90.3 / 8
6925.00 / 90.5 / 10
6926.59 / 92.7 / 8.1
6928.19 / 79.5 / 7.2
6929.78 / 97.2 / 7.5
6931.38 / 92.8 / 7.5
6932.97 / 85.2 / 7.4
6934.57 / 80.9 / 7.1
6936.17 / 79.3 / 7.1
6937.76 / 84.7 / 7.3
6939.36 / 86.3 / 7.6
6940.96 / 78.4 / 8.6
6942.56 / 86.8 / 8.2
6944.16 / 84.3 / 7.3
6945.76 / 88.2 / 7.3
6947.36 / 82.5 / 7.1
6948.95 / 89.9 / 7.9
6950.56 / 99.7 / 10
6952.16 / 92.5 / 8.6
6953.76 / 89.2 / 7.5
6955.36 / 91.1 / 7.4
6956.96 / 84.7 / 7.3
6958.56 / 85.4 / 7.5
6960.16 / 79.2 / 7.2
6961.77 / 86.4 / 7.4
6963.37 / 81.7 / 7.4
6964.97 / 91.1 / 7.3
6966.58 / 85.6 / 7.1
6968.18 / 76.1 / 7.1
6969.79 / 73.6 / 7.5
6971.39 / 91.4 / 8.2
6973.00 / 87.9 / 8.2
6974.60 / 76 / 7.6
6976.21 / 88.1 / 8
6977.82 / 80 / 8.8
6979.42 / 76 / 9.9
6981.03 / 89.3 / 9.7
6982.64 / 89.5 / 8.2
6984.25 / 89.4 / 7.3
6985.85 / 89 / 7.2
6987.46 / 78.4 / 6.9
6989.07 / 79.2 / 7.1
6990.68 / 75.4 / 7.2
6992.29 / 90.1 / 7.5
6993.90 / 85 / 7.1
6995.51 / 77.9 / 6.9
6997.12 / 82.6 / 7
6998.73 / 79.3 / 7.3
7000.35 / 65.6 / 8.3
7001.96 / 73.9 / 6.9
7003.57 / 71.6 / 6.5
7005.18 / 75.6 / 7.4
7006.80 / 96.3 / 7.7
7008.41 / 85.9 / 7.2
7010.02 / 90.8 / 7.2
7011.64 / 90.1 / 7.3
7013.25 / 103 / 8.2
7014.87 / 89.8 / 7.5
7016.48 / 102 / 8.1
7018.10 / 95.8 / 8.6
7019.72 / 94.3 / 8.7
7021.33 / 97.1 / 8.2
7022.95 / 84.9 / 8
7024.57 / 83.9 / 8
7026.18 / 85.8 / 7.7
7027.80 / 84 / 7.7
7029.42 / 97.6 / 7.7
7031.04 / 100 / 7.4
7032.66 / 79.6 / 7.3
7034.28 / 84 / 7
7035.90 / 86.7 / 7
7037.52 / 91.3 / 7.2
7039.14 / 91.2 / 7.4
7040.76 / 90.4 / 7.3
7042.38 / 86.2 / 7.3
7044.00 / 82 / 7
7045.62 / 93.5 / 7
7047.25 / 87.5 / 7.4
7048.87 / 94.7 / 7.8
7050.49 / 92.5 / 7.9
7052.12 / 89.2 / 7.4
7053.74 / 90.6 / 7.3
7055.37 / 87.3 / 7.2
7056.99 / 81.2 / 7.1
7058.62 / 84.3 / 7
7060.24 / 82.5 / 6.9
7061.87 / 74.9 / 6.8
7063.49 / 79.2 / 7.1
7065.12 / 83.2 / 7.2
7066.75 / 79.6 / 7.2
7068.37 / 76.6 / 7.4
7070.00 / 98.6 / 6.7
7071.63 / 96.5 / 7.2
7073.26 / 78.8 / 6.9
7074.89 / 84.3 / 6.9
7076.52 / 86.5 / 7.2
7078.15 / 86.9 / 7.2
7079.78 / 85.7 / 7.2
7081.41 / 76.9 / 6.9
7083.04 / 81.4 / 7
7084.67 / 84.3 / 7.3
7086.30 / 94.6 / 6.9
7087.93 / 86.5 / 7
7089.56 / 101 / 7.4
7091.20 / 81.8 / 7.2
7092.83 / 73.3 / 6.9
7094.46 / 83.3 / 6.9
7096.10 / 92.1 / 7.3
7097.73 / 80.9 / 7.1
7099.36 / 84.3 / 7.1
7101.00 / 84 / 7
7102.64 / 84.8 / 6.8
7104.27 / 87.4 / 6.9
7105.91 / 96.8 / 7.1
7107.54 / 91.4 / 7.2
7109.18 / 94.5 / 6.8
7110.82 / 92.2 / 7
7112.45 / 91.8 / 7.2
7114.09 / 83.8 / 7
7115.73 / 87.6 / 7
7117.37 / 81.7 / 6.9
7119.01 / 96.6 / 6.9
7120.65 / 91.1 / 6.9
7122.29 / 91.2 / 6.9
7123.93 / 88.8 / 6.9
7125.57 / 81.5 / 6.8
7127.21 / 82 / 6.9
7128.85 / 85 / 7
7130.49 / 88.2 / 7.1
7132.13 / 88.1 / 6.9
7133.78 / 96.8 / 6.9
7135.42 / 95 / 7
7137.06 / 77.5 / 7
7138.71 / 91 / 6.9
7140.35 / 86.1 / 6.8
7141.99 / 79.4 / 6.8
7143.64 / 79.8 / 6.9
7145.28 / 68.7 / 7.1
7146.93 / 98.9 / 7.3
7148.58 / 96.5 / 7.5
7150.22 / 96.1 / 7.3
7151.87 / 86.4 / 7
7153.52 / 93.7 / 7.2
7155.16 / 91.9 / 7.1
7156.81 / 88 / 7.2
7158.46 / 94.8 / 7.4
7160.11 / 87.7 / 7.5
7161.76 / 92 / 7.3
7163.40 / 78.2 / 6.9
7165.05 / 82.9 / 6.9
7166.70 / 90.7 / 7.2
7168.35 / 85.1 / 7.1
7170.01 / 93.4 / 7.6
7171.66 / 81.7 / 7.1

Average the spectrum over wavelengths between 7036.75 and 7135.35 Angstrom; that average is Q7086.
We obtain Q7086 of 87.1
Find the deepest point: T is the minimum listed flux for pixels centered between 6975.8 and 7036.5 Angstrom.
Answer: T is 65.6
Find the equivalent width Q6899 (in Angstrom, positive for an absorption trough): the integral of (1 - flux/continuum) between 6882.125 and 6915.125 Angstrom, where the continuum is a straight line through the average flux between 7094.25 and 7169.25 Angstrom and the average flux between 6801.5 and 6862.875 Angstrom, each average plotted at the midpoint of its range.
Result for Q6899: 1.98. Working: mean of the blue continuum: 84.1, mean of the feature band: 79.9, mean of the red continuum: 88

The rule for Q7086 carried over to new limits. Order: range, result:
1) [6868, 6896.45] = 78.6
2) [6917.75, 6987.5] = 86.1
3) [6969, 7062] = 86.2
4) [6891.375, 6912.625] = 79.4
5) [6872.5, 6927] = 81.4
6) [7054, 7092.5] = 84.8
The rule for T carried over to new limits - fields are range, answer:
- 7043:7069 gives 74.9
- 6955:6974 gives 73.6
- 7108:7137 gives 81.5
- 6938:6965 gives 78.4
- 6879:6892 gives 68.3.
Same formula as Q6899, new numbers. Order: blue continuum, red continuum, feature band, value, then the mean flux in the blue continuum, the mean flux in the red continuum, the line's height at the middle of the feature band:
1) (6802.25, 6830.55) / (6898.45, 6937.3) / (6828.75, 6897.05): 2.1 Angstrom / 83.9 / 84.7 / 84.2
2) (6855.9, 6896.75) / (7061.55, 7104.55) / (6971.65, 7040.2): -2.5 Angstrom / 80.2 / 84.8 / 83.1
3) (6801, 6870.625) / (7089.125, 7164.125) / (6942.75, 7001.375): 1.0 Angstrom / 83.8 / 87.9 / 85.7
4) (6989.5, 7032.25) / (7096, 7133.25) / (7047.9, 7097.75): 1.1 Angstrom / 86.7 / 88.1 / 87.5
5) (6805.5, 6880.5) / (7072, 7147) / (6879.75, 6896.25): 1.1 Angstrom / 83.3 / 86.6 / 83.9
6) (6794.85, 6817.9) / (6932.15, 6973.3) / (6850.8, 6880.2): 1.2 Angstrom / 84.8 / 85.4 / 85.1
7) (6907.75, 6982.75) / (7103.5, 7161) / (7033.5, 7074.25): 0.4 Angstrom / 85.2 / 88.8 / 87.3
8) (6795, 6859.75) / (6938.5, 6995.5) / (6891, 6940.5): 1.1 Angstrom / 84.4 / 85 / 84.7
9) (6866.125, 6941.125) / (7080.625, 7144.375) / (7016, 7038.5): -1.4 Angstrom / 82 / 87.1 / 85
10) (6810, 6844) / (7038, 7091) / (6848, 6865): 0.7 Angstrom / 85.9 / 86.5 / 85.9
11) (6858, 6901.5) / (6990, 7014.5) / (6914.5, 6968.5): -3.0 Angstrom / 80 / 83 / 81.5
